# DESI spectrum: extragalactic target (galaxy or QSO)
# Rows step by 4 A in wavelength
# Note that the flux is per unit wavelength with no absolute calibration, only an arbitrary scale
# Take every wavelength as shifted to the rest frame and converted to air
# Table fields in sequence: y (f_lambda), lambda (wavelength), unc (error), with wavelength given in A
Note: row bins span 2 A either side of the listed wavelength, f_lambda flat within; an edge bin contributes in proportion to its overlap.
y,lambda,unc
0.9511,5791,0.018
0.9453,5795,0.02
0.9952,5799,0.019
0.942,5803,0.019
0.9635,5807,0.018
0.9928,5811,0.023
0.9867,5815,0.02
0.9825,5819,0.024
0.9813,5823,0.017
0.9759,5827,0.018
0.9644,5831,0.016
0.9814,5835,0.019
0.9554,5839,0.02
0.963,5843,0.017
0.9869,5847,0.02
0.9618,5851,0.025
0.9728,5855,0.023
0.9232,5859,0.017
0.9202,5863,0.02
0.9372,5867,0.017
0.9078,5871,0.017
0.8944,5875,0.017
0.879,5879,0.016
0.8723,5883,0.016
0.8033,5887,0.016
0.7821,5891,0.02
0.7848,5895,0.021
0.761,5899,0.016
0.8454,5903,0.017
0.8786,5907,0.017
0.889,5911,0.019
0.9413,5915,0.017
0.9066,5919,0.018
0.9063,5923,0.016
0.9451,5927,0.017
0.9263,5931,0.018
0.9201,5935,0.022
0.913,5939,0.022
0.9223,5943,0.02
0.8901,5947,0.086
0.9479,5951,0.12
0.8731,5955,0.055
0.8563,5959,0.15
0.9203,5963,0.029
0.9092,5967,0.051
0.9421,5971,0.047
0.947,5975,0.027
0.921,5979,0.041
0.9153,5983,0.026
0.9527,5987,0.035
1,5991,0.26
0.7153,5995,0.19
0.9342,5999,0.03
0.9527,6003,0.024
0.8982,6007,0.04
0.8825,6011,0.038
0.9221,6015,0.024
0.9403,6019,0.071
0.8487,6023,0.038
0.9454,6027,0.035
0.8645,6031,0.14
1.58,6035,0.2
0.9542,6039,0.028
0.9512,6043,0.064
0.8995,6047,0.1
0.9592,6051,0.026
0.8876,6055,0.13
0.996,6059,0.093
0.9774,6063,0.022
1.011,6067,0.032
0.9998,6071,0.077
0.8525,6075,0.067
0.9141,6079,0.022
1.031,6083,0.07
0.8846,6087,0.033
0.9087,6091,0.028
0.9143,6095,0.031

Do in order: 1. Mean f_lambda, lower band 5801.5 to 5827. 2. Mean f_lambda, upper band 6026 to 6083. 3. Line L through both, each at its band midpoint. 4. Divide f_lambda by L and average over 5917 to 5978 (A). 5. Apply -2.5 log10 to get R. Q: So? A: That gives 0.08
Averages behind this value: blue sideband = 0.976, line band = 0.915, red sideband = 0.987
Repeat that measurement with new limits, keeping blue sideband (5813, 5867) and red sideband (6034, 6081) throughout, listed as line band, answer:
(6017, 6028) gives 0.09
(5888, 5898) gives 0.23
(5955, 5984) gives 0.07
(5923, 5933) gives 0.05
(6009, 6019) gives 0.08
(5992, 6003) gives 0.14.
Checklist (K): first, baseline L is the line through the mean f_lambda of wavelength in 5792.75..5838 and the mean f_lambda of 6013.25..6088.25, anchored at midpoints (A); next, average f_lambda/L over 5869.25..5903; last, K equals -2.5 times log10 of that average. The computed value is 0.16 mag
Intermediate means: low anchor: 0.973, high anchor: 0.97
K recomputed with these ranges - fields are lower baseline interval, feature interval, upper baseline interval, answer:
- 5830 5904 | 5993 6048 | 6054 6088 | -0.01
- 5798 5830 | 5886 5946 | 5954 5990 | 0.07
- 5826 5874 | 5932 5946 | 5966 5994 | 0.03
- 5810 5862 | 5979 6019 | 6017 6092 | 0.07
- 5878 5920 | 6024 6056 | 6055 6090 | -0.08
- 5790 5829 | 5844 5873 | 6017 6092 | 0.03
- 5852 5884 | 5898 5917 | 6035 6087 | 0.07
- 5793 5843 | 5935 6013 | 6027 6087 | 0.08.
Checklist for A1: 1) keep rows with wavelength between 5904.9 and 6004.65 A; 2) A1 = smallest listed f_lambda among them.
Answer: 0.7153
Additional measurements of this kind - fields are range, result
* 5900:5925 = 0.8454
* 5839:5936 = 0.761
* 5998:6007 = 0.8982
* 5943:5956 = 0.8731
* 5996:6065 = 0.8487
